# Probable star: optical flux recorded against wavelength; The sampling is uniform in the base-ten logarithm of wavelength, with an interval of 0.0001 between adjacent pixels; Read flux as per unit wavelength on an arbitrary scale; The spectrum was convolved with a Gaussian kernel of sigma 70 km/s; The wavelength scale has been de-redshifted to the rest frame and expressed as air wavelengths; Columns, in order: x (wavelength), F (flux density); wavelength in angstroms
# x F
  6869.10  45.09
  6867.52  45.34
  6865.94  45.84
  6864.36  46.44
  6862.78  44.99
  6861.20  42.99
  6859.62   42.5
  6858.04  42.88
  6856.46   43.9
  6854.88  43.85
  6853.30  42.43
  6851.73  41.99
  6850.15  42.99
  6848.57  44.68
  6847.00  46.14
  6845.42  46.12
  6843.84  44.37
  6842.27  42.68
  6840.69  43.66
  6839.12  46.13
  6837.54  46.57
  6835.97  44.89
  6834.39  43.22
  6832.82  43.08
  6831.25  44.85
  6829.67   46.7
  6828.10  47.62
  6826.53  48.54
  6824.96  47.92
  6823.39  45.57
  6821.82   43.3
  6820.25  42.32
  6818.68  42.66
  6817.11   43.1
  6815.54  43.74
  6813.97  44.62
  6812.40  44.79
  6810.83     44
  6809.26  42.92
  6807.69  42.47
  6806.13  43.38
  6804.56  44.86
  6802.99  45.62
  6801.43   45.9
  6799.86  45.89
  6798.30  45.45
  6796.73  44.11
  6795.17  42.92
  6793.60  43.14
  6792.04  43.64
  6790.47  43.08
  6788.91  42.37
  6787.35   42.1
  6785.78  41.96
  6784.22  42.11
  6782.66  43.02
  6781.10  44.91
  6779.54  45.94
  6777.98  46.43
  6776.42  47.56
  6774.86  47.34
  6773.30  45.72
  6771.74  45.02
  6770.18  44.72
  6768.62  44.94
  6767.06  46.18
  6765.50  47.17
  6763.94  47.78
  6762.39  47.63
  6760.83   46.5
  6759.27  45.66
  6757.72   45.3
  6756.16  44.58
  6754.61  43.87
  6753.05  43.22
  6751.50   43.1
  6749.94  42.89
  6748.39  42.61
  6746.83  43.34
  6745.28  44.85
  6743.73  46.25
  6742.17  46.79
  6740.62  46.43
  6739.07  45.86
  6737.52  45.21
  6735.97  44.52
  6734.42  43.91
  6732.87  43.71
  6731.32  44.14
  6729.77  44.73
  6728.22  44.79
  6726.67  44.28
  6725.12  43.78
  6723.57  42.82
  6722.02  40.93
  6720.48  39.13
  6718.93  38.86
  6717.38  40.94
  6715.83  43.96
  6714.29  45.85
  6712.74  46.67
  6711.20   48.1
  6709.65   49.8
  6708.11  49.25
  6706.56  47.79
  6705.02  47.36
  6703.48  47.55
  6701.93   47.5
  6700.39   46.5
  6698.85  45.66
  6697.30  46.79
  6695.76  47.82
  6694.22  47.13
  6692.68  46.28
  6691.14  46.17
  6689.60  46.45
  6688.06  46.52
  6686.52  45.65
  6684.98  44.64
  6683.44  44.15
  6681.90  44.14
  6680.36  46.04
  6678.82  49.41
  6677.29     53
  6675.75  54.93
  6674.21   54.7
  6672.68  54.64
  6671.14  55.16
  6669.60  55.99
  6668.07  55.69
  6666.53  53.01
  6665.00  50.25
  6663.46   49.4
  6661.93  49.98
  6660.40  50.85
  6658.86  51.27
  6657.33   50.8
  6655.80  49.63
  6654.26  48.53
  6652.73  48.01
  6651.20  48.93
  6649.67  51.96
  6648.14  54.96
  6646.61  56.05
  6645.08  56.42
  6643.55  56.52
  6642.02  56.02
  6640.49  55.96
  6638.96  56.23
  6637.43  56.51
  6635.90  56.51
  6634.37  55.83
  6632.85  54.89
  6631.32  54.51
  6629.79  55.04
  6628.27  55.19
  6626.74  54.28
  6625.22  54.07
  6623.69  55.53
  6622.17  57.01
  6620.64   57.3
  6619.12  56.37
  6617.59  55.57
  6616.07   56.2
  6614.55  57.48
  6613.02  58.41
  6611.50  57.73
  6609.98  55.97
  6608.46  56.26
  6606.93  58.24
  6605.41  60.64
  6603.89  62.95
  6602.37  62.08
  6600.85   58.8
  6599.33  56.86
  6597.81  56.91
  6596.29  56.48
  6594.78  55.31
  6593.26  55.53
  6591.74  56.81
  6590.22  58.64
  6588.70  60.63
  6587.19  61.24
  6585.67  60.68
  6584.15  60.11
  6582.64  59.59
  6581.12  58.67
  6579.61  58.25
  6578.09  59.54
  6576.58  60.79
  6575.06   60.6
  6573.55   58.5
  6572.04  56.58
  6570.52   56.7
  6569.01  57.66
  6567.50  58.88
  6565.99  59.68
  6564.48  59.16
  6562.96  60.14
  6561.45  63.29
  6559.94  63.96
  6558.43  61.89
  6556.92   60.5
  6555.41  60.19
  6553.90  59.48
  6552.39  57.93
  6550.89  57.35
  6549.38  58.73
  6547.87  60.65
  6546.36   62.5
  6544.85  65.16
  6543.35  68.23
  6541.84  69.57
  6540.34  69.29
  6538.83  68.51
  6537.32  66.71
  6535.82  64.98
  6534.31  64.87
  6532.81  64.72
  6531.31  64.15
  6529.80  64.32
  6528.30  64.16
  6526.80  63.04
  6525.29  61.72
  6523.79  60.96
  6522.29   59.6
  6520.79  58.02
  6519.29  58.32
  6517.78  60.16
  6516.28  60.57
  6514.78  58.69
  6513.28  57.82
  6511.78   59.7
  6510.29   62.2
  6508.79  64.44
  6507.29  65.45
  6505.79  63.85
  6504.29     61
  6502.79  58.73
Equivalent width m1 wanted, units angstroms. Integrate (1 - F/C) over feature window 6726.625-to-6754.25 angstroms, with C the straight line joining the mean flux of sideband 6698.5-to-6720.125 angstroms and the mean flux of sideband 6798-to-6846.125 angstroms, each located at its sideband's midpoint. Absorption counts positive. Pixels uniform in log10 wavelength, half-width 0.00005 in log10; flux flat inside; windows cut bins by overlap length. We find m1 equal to 0.7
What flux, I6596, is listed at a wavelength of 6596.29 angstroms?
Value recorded 56.48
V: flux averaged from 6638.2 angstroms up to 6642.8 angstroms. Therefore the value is 56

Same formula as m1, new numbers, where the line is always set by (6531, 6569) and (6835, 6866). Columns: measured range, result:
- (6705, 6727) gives 3.3 angstroms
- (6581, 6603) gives 0.6 angstroms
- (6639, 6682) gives 2.7 angstroms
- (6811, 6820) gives 0.5 angstroms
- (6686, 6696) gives 1.4 angstroms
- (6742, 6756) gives 1.8 angstroms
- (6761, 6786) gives 1.7 angstroms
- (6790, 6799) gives 0.7 angstroms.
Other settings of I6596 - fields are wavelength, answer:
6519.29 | 58.32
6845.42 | 46.12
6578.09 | 59.54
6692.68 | 46.28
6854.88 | 43.85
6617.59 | 55.57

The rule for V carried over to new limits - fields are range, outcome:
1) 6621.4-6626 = 55.5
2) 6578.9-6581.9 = 58.5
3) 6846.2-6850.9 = 44.6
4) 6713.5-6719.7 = 42.4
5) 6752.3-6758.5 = 44.3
